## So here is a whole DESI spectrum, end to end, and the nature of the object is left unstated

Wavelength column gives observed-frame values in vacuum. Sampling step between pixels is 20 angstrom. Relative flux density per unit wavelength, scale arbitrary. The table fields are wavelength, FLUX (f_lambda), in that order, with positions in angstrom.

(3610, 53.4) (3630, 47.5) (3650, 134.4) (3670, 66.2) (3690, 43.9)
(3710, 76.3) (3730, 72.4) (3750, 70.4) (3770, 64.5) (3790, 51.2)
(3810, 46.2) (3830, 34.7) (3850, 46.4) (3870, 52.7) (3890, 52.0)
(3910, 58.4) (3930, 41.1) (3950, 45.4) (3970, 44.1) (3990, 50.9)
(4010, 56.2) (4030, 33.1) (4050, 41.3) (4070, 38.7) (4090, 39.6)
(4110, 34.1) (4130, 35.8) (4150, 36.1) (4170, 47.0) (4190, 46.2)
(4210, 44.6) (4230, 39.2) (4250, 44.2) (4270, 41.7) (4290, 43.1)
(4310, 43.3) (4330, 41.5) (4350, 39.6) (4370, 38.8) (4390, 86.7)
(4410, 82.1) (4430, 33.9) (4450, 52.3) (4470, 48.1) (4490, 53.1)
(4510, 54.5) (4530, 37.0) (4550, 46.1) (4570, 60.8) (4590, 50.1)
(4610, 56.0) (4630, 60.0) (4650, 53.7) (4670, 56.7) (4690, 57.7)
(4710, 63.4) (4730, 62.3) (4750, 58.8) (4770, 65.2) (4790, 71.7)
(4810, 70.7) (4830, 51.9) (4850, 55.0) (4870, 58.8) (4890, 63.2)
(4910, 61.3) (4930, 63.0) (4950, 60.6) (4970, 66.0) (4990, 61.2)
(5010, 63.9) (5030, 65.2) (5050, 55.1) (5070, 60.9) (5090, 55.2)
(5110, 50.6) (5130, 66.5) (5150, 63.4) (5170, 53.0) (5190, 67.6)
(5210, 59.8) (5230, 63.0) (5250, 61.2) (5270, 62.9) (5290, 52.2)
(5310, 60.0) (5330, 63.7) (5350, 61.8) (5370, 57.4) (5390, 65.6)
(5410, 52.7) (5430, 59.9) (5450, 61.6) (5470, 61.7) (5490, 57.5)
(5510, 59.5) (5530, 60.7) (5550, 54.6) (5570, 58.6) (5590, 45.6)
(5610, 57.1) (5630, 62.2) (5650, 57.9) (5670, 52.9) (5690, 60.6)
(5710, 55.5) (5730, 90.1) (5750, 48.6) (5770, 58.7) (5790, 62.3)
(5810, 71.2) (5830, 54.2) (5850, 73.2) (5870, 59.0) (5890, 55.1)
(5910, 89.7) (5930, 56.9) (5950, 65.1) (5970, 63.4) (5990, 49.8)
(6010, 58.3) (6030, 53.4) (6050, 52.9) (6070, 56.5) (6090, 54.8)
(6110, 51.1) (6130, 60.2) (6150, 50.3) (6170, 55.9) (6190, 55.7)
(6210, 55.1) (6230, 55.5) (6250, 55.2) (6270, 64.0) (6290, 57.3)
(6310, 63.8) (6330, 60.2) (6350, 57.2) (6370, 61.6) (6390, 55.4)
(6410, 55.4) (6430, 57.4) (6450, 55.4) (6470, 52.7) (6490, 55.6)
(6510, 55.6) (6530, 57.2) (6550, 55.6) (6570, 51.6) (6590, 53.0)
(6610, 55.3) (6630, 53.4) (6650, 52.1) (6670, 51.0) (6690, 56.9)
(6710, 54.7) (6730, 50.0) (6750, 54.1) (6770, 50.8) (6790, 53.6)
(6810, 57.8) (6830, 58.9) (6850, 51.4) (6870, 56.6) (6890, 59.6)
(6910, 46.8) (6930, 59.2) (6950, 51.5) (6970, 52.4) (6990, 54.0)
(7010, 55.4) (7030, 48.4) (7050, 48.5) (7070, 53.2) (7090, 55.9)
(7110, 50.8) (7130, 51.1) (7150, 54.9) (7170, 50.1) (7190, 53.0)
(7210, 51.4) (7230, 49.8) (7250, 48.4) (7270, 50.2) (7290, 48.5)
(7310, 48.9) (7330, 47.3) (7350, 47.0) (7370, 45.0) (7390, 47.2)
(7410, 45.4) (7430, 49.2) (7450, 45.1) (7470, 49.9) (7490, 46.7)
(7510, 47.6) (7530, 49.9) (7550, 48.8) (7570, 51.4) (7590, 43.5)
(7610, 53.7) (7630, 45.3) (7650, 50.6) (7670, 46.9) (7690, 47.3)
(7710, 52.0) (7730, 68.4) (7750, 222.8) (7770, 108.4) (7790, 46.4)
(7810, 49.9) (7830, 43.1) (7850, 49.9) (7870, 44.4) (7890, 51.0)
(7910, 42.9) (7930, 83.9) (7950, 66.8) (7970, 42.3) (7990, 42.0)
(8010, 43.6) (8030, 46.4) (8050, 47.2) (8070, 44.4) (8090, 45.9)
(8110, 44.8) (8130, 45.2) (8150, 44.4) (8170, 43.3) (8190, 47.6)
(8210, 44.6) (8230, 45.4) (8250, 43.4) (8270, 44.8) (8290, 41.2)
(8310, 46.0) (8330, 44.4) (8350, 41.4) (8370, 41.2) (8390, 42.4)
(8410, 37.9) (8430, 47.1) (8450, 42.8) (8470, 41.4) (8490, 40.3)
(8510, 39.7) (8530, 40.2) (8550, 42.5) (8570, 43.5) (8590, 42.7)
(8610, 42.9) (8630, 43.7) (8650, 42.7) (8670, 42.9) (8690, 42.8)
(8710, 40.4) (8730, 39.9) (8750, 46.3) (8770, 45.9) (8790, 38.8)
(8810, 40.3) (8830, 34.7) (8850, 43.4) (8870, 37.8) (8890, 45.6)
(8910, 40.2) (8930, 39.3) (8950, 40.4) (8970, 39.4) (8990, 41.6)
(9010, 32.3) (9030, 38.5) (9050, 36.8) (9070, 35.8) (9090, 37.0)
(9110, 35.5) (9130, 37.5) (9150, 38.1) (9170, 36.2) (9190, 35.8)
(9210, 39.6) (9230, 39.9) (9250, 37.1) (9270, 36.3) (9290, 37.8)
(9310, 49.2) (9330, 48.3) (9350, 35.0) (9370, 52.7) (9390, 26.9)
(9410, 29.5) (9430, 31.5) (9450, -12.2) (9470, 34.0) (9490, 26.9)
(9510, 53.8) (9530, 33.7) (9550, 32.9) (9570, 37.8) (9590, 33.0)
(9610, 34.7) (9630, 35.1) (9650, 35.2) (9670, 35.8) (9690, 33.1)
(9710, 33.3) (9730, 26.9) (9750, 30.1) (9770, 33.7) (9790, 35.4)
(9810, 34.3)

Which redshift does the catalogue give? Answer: 0.18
